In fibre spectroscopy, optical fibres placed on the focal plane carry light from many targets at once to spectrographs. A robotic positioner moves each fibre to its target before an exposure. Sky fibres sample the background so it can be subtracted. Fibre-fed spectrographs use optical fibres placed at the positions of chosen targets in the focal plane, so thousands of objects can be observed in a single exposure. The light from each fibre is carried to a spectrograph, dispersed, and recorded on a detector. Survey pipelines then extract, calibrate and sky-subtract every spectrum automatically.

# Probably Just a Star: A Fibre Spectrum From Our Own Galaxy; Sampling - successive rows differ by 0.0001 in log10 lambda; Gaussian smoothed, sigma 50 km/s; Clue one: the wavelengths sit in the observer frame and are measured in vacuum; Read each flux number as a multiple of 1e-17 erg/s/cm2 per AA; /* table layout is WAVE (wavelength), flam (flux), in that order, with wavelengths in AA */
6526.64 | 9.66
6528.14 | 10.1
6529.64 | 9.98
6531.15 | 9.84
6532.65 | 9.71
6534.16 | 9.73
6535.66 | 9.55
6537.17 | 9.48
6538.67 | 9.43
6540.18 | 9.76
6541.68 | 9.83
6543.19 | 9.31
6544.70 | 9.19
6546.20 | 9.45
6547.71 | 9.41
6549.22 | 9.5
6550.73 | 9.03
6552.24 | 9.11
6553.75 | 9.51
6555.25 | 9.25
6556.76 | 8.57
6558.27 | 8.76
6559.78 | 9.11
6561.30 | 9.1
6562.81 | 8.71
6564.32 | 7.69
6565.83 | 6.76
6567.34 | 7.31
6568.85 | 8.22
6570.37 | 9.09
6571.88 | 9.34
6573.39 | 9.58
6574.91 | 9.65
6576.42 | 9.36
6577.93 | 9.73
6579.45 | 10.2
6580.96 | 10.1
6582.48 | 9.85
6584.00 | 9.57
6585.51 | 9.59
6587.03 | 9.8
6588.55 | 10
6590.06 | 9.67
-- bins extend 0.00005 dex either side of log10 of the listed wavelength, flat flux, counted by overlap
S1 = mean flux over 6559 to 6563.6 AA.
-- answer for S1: 8.95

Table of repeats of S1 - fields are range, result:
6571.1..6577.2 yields 9.5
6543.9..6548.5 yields 9.35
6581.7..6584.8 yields 9.7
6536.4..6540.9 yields 9.55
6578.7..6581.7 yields 10.2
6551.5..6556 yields 9.31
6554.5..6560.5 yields 8.93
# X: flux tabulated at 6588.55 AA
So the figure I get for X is 10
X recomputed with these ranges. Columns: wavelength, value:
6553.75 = 9.51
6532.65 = 9.71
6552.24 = 9.11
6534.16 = 9.73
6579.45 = 10.2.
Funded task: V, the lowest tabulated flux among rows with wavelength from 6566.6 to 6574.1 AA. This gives 7.31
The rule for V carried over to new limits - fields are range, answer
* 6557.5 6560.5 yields 8.76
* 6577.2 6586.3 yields 9.57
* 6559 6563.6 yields 8.71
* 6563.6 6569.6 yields 6.76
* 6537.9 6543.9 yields 9.31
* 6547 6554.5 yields 9.03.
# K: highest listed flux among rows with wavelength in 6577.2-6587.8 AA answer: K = 10.2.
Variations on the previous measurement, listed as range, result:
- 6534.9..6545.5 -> 9.83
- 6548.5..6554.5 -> 9.51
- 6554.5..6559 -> 9.25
